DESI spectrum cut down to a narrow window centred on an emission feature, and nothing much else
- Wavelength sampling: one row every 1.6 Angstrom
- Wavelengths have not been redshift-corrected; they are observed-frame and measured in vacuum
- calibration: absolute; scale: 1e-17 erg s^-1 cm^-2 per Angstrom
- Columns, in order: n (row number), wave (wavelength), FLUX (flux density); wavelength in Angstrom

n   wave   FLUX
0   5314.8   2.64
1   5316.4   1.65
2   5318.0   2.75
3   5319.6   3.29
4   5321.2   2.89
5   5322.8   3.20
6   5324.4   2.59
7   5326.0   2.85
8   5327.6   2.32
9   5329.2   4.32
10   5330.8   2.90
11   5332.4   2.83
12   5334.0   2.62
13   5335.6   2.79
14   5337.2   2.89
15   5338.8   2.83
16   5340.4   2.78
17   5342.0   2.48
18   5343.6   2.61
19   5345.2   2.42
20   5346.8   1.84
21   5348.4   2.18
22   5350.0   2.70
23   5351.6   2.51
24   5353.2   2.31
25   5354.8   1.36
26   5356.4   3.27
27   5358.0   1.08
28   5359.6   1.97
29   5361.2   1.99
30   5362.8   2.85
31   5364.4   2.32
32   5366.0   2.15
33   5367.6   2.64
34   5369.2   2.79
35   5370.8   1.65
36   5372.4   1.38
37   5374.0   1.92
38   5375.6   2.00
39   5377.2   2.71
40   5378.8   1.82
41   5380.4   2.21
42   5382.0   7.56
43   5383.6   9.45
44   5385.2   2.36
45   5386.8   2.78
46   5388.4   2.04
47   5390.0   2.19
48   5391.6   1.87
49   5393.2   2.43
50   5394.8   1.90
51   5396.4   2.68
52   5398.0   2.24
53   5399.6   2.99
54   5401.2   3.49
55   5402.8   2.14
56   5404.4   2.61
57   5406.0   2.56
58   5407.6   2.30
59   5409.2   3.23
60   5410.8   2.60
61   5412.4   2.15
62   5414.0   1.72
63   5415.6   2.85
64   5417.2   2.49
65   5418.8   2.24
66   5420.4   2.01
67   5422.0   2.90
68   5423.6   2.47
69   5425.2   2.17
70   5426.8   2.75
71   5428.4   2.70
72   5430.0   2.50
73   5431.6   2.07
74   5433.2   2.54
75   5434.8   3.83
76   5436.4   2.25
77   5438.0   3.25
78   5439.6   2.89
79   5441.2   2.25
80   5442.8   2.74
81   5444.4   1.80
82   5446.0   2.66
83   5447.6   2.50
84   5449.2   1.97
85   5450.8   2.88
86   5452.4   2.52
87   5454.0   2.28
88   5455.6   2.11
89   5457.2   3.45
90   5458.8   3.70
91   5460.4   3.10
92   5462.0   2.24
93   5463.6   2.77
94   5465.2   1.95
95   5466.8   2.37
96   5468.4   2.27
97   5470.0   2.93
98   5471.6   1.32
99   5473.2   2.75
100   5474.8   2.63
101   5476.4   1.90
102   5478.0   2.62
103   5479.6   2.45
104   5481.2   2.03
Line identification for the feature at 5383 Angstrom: H-beta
